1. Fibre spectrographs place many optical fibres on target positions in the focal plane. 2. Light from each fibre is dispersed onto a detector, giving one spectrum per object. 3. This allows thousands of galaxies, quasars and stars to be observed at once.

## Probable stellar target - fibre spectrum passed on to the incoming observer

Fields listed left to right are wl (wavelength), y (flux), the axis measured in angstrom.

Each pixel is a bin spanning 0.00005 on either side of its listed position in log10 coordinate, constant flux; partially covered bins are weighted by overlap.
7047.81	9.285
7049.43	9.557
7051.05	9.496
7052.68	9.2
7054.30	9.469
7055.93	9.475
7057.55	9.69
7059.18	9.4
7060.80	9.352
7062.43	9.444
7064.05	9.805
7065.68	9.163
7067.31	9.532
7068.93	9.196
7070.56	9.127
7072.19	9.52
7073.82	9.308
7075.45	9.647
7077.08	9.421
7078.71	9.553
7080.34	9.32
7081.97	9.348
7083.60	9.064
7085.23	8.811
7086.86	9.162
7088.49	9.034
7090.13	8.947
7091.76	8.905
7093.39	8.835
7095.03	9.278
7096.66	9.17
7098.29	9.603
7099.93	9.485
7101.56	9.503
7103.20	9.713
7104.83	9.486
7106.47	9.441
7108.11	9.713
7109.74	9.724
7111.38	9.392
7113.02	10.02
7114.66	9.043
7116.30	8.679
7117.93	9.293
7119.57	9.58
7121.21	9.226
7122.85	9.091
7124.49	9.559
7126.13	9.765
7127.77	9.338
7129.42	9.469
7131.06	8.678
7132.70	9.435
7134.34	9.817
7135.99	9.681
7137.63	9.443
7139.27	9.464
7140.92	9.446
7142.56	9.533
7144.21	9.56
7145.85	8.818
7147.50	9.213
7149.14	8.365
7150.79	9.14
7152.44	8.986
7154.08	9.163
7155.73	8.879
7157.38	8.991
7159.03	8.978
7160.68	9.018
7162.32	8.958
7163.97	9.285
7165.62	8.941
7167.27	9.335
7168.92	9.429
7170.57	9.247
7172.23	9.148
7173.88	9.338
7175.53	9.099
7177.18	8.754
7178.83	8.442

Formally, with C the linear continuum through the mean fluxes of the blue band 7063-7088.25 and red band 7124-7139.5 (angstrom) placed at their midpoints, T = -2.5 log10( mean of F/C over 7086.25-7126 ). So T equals 0.01 mag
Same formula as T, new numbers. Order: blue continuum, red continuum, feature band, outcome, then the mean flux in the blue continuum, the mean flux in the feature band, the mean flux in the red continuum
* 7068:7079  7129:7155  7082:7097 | 0.038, 9.39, 9.04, 9.26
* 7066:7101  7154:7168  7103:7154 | -0.025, 9.25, 9.35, 9.05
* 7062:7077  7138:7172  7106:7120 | -0.018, 9.42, 9.43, 9.14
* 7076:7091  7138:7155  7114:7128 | -0.013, 9.19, 9.29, 9.18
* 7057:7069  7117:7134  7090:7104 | 0.013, 9.46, 9.29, 9.36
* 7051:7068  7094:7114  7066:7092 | 0.027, 9.45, 9.25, 9.53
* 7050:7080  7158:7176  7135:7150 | -0.007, 9.43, 9.28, 9.16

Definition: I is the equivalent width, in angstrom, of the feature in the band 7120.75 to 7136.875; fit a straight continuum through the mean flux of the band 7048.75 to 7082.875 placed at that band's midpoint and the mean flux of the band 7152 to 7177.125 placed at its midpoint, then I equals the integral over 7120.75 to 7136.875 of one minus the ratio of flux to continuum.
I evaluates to -0.3 angstrom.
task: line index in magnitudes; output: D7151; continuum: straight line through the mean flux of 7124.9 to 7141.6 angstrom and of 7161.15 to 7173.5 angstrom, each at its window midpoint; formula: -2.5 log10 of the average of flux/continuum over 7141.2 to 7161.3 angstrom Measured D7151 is 0.03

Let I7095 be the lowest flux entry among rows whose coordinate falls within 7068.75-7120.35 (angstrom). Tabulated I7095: 8.679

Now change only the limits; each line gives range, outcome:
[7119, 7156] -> 8.365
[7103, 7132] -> 8.678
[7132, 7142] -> 9.435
